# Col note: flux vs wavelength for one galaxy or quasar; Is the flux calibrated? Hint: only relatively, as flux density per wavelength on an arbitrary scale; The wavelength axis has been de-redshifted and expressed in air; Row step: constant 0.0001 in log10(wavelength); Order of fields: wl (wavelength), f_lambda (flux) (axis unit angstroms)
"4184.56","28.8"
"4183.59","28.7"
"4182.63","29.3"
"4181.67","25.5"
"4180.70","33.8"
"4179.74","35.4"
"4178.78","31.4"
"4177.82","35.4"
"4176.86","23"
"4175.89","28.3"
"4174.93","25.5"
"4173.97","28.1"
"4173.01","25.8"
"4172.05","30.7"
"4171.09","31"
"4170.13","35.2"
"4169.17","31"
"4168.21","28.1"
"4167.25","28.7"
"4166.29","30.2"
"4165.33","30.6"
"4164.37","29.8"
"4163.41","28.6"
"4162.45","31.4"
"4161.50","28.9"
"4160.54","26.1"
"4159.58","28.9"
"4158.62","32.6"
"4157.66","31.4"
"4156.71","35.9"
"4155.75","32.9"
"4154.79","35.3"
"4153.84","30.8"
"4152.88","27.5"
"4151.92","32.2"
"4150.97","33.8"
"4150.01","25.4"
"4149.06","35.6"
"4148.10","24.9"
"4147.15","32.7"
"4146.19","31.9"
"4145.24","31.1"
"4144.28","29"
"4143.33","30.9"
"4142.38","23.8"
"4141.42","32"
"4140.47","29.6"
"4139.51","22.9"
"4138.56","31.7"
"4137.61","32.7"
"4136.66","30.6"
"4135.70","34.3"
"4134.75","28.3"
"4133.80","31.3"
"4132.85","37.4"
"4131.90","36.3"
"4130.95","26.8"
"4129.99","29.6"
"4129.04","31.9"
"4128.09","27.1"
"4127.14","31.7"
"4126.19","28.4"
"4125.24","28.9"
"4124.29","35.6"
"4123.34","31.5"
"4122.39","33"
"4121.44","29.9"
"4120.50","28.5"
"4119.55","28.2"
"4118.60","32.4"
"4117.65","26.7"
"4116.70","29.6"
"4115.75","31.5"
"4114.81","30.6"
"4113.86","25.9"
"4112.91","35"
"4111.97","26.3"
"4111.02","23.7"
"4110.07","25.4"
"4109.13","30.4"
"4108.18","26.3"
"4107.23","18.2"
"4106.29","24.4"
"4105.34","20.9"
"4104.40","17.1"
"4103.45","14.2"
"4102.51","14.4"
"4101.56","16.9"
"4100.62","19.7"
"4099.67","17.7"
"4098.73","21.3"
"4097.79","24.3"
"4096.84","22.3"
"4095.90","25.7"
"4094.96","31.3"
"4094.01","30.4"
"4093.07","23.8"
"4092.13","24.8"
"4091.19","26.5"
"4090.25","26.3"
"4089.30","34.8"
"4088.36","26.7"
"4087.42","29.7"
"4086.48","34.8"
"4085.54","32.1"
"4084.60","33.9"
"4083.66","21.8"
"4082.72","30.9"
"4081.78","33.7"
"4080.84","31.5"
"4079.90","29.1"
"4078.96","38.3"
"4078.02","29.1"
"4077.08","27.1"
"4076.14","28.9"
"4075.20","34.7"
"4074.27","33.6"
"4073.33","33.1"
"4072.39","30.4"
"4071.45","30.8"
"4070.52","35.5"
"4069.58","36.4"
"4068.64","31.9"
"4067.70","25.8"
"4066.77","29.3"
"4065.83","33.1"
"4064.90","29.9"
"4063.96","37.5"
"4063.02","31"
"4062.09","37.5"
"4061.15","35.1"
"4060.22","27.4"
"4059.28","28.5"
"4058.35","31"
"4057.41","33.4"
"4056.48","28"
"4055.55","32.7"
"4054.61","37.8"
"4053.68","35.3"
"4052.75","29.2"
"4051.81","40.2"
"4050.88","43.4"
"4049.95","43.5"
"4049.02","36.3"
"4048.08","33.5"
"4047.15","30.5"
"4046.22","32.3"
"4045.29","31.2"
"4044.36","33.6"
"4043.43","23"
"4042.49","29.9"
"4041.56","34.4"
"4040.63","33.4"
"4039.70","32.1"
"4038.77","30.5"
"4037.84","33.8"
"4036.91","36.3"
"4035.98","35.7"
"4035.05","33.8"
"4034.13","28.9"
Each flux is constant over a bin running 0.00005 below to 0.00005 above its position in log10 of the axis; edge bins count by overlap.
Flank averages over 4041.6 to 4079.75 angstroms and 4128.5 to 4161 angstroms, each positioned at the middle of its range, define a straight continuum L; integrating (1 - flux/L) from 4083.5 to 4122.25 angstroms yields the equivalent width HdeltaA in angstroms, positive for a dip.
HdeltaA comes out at 7.0 angstroms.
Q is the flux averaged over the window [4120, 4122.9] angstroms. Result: 30.5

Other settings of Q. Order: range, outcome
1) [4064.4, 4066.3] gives 31.6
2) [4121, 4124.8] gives 32.5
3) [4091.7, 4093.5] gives 24.3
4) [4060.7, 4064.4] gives 35.2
